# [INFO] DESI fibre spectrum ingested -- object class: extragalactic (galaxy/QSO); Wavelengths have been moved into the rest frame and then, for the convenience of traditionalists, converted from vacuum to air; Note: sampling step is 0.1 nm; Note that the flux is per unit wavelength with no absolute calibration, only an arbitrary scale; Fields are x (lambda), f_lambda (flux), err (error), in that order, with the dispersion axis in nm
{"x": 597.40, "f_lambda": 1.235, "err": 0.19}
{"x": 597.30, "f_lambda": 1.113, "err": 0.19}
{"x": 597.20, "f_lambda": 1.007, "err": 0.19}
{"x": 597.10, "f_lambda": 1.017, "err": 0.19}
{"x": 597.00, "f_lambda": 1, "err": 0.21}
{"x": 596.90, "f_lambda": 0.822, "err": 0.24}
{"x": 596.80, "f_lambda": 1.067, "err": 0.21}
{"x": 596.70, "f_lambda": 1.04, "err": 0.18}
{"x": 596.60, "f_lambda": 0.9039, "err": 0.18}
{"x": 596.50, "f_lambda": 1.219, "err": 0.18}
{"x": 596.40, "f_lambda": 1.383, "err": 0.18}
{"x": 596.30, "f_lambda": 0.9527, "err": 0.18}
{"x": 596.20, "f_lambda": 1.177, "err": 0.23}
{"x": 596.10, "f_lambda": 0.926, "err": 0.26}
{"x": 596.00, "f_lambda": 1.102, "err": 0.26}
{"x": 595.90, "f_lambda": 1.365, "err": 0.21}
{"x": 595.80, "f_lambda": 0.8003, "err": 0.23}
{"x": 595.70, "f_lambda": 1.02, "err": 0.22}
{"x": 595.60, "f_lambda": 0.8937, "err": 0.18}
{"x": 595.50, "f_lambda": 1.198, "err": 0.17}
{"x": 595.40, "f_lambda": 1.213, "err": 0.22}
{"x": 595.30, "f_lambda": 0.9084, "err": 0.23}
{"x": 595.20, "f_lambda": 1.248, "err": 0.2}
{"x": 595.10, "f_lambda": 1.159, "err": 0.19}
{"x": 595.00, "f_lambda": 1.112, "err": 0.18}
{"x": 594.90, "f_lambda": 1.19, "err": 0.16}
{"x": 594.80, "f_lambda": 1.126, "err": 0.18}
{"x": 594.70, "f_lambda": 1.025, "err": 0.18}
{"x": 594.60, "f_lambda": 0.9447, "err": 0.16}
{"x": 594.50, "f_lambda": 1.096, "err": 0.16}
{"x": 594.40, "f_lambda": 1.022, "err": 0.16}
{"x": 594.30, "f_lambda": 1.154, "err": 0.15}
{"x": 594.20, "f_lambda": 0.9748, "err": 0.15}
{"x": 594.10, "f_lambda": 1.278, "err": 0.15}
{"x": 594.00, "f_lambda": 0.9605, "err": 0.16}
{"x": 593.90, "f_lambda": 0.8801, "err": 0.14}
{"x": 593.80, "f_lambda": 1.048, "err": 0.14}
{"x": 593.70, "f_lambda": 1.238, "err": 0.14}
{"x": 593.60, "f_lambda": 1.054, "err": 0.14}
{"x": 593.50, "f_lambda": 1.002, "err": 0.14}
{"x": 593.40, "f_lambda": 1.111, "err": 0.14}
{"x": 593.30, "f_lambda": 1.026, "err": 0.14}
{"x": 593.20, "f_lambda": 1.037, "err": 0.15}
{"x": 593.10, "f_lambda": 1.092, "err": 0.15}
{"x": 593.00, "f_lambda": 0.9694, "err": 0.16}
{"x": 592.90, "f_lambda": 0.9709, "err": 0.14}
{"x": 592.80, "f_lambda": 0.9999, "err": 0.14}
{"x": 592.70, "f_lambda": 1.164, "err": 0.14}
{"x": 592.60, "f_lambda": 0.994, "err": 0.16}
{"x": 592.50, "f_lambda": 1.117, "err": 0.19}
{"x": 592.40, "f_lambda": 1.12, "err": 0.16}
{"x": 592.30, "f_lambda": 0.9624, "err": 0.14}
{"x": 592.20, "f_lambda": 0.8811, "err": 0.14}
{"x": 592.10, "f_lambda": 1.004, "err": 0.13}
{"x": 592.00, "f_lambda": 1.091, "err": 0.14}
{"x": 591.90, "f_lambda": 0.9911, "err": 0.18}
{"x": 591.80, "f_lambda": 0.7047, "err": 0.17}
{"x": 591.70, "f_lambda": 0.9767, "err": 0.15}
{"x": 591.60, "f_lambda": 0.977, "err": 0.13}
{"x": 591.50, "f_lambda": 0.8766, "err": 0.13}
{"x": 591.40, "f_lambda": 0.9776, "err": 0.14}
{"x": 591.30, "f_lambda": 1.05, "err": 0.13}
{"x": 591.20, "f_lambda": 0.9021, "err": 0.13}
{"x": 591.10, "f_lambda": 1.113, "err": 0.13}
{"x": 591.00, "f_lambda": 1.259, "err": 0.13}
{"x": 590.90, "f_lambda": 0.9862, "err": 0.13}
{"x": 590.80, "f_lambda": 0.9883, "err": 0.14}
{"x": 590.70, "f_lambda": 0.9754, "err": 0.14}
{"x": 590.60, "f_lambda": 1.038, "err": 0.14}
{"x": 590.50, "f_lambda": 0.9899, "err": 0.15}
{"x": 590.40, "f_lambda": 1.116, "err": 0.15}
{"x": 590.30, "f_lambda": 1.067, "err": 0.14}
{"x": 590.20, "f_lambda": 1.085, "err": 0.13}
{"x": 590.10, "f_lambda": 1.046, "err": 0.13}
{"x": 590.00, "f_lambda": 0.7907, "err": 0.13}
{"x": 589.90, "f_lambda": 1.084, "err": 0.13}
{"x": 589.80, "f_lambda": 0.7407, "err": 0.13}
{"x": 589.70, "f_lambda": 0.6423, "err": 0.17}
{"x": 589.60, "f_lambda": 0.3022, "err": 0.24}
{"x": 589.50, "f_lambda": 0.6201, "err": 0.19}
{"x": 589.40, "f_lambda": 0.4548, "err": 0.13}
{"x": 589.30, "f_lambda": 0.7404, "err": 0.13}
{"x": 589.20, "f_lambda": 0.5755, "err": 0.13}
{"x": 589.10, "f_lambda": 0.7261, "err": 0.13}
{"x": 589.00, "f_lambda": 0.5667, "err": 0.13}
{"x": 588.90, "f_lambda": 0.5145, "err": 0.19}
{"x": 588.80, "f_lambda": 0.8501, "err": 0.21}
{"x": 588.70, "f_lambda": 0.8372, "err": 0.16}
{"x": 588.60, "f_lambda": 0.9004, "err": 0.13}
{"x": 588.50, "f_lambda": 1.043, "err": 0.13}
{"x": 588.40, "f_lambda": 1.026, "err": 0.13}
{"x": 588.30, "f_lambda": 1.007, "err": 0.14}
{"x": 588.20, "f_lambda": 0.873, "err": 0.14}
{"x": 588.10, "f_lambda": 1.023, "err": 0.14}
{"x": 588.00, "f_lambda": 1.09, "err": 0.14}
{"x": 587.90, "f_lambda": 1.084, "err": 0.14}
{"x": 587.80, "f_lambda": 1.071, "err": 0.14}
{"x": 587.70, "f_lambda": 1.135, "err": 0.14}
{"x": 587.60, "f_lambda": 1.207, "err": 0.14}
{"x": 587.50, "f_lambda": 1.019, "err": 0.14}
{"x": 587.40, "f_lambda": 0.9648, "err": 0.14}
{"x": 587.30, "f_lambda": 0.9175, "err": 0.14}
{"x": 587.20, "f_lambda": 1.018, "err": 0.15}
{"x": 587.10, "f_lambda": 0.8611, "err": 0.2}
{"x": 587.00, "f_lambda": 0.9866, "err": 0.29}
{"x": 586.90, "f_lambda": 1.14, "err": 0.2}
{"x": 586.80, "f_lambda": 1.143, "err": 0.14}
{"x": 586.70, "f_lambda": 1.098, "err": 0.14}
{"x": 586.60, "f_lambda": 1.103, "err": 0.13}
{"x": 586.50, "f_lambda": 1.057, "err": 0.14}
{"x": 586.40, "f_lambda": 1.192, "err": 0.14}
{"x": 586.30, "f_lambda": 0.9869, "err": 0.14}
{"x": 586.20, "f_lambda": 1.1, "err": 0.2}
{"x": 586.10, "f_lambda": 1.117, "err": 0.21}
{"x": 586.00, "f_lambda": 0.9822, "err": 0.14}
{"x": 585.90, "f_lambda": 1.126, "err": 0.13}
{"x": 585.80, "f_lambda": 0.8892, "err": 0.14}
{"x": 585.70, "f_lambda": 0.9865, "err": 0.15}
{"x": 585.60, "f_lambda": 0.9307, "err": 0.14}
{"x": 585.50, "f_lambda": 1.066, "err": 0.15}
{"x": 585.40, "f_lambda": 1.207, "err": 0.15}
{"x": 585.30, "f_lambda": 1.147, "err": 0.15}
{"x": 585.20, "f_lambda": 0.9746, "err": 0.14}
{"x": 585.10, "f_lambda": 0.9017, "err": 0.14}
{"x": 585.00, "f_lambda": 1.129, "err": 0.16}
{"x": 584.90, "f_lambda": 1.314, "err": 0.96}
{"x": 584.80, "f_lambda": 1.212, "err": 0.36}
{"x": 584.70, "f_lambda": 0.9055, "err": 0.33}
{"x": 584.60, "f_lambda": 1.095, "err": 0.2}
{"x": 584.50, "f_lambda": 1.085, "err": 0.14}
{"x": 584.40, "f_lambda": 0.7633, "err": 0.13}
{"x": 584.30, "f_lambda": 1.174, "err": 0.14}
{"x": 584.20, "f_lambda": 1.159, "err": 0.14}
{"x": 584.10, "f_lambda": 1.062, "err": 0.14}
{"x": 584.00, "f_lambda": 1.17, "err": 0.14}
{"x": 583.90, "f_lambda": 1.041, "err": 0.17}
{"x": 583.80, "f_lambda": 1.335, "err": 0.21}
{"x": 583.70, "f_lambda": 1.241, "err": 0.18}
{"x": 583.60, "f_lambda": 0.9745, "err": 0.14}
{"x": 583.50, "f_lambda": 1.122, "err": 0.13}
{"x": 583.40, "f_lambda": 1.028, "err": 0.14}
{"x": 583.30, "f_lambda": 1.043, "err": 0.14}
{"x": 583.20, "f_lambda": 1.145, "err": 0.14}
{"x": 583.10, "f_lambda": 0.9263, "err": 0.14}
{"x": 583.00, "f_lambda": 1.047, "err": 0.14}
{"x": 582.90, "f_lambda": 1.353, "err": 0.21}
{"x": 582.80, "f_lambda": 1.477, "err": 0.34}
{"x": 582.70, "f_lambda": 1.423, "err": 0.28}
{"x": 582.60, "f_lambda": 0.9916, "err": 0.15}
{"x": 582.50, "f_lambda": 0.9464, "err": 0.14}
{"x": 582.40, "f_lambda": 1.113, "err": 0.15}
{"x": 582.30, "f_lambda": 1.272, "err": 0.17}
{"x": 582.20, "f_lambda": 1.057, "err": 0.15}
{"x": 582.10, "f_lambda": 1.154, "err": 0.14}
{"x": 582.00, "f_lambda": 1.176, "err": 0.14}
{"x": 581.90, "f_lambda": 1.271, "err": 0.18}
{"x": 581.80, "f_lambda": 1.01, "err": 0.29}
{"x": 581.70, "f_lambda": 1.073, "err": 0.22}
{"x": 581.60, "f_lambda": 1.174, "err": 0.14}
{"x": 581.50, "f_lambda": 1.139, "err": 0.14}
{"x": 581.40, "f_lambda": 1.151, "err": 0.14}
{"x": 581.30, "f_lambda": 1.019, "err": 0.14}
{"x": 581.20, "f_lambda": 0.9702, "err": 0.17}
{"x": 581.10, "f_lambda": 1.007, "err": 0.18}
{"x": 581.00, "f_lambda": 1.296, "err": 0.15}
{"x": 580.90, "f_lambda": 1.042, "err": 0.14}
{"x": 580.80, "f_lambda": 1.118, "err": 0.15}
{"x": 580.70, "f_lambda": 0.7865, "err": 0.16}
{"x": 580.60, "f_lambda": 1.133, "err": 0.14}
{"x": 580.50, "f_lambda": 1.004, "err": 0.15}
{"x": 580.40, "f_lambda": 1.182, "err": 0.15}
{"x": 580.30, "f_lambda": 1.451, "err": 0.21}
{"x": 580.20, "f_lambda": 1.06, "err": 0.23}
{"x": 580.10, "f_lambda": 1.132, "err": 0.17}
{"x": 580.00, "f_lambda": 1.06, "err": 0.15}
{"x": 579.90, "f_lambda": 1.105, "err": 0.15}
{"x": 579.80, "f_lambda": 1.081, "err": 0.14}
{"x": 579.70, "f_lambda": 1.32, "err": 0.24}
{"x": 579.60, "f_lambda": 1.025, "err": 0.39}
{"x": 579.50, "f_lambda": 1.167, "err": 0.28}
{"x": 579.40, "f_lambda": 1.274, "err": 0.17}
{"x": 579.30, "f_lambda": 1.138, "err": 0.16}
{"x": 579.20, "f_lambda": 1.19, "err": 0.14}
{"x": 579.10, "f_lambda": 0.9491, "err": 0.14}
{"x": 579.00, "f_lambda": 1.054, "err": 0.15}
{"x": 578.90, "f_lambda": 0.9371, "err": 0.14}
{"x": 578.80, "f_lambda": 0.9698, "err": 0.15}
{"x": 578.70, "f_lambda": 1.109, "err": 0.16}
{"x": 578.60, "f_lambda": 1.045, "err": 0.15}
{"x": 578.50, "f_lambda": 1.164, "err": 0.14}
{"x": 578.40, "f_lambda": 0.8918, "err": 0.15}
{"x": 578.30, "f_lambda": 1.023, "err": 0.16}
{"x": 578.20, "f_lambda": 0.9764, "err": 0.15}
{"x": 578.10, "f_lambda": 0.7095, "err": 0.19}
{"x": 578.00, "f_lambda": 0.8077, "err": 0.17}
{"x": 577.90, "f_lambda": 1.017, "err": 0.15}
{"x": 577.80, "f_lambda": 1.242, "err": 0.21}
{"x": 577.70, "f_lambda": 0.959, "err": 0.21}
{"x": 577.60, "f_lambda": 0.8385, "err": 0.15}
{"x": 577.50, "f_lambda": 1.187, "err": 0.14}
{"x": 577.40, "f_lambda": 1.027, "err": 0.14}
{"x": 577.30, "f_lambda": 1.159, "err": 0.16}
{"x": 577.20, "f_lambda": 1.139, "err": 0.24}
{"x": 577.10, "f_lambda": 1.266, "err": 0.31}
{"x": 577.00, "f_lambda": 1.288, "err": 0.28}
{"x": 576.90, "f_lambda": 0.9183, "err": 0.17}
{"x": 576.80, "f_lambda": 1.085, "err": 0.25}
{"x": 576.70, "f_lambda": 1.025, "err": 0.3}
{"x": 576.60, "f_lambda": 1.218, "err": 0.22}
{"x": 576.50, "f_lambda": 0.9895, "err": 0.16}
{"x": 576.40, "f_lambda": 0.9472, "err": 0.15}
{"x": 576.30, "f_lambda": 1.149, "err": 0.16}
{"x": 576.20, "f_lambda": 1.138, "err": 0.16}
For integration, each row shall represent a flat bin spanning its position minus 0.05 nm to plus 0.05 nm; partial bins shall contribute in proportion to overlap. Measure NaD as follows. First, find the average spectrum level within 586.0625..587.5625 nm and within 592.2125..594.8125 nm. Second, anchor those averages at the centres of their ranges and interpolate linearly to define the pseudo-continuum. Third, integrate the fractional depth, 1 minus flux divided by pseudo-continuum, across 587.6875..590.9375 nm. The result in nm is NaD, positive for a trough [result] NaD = 0.54 nm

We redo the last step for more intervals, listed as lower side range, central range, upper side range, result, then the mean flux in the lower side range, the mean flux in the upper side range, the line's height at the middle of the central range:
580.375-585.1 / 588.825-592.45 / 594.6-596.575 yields 0.71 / 1.11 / 1.1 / 1.1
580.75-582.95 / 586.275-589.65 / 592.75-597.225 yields 0.59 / 1.15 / 1.06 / 1.11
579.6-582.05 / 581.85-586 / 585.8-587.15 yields -0.08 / 1.11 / 1.06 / 1.09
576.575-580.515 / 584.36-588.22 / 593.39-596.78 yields 0.10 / 1.08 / 1.08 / 1.08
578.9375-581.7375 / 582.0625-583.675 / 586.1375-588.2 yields -0.06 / 1.11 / 1.06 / 1.09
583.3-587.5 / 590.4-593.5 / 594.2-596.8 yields 0.19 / 1.07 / 1.08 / 1.08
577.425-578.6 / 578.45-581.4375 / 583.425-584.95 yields -0.21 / 0.987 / 1.11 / 1.02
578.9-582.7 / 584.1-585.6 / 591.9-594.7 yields 0.02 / 1.11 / 1.04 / 1.09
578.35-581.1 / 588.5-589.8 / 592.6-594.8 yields 0.49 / 1.1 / 1.05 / 1.07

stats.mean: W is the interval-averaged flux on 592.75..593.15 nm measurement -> 1.01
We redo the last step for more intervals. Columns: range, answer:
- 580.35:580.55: 1.09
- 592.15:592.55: 1.02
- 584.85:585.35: 1.09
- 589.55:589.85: 0.562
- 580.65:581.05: 1.06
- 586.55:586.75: 1.1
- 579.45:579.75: 1.17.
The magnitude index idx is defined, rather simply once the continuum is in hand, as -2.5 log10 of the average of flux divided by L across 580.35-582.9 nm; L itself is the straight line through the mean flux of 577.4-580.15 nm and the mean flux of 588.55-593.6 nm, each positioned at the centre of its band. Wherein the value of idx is -0.11 mag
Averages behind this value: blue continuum 1.05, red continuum 0.921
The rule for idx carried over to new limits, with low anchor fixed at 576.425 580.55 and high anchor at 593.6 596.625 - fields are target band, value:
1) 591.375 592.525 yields 0.120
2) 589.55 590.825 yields 0.187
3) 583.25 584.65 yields -0.013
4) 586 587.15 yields 0.013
